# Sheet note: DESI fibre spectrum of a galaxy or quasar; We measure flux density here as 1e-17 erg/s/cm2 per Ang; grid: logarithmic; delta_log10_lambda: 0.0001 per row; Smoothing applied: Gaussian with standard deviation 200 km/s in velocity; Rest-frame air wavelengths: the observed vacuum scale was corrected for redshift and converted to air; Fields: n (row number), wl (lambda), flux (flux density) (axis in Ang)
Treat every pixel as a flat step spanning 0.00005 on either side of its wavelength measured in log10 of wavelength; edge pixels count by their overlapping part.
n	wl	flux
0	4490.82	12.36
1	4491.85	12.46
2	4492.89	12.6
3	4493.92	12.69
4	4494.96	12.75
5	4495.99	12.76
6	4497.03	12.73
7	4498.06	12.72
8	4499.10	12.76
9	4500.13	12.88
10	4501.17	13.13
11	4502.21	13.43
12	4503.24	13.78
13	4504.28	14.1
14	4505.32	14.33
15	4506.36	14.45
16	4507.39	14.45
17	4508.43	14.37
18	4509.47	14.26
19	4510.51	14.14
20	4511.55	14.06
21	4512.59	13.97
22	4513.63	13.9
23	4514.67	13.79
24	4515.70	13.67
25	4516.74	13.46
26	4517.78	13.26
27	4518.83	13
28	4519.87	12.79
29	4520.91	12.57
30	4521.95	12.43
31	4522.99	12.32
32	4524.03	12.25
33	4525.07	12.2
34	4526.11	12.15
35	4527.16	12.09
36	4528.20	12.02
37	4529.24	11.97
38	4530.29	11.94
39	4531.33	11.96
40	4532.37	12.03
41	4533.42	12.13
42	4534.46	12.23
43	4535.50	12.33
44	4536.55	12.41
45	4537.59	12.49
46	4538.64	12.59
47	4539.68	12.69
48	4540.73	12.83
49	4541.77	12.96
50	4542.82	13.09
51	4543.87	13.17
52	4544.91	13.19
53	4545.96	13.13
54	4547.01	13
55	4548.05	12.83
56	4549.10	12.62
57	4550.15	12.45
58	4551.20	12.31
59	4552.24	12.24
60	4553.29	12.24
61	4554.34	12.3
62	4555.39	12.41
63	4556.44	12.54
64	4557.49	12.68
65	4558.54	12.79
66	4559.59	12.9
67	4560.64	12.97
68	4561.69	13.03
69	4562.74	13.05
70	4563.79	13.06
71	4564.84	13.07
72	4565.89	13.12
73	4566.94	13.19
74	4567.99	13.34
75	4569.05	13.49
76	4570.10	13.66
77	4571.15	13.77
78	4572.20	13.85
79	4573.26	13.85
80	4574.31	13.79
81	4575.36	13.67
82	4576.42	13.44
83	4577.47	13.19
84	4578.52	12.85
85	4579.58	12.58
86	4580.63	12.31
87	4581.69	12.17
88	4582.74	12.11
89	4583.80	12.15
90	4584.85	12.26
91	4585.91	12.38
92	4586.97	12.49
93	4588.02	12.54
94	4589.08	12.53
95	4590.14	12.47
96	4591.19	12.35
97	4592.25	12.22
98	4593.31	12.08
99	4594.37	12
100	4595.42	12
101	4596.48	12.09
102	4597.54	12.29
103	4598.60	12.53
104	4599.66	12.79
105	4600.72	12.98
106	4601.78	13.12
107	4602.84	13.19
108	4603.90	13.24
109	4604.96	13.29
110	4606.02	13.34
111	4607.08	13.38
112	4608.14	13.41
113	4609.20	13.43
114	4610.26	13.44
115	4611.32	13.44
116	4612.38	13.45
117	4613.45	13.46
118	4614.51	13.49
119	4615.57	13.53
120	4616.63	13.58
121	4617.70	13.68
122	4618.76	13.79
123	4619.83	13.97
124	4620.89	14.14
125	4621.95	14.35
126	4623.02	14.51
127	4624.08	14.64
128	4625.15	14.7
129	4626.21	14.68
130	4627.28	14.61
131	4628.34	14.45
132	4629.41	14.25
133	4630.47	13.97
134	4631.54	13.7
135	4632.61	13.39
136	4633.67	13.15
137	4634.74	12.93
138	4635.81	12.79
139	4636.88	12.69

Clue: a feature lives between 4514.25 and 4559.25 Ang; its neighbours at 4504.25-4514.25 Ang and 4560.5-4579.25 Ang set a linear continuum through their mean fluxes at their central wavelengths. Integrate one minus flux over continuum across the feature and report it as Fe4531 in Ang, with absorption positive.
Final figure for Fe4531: 4.0 Ang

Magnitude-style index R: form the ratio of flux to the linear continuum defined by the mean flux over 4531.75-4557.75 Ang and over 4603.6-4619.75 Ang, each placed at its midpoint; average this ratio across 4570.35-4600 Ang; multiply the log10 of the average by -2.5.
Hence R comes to 0.04 mag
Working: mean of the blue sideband 12.6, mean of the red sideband 13.5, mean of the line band 12.7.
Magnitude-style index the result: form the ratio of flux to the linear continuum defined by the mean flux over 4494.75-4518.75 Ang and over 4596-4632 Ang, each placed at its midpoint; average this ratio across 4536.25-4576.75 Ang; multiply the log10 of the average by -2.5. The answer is 0.05 mag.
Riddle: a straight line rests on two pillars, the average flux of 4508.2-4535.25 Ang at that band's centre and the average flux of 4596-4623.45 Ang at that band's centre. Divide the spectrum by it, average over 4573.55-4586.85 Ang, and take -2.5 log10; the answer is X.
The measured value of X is 0.04 mag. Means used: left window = 12.9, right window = 13.4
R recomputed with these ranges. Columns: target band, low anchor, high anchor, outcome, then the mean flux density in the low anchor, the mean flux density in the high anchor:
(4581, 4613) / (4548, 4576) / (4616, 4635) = 0.07 mag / 13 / 14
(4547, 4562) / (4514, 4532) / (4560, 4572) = 0.04 mag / 12.6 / 13.3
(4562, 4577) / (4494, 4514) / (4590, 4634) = 0.00 mag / 13.6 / 13.4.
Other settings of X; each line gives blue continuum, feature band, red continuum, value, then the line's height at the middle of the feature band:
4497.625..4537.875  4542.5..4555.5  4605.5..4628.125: 0.05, 13.3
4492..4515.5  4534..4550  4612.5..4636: 0.07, 13.7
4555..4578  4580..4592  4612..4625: 0.10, 13.5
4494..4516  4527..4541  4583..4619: 0.10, 13.4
